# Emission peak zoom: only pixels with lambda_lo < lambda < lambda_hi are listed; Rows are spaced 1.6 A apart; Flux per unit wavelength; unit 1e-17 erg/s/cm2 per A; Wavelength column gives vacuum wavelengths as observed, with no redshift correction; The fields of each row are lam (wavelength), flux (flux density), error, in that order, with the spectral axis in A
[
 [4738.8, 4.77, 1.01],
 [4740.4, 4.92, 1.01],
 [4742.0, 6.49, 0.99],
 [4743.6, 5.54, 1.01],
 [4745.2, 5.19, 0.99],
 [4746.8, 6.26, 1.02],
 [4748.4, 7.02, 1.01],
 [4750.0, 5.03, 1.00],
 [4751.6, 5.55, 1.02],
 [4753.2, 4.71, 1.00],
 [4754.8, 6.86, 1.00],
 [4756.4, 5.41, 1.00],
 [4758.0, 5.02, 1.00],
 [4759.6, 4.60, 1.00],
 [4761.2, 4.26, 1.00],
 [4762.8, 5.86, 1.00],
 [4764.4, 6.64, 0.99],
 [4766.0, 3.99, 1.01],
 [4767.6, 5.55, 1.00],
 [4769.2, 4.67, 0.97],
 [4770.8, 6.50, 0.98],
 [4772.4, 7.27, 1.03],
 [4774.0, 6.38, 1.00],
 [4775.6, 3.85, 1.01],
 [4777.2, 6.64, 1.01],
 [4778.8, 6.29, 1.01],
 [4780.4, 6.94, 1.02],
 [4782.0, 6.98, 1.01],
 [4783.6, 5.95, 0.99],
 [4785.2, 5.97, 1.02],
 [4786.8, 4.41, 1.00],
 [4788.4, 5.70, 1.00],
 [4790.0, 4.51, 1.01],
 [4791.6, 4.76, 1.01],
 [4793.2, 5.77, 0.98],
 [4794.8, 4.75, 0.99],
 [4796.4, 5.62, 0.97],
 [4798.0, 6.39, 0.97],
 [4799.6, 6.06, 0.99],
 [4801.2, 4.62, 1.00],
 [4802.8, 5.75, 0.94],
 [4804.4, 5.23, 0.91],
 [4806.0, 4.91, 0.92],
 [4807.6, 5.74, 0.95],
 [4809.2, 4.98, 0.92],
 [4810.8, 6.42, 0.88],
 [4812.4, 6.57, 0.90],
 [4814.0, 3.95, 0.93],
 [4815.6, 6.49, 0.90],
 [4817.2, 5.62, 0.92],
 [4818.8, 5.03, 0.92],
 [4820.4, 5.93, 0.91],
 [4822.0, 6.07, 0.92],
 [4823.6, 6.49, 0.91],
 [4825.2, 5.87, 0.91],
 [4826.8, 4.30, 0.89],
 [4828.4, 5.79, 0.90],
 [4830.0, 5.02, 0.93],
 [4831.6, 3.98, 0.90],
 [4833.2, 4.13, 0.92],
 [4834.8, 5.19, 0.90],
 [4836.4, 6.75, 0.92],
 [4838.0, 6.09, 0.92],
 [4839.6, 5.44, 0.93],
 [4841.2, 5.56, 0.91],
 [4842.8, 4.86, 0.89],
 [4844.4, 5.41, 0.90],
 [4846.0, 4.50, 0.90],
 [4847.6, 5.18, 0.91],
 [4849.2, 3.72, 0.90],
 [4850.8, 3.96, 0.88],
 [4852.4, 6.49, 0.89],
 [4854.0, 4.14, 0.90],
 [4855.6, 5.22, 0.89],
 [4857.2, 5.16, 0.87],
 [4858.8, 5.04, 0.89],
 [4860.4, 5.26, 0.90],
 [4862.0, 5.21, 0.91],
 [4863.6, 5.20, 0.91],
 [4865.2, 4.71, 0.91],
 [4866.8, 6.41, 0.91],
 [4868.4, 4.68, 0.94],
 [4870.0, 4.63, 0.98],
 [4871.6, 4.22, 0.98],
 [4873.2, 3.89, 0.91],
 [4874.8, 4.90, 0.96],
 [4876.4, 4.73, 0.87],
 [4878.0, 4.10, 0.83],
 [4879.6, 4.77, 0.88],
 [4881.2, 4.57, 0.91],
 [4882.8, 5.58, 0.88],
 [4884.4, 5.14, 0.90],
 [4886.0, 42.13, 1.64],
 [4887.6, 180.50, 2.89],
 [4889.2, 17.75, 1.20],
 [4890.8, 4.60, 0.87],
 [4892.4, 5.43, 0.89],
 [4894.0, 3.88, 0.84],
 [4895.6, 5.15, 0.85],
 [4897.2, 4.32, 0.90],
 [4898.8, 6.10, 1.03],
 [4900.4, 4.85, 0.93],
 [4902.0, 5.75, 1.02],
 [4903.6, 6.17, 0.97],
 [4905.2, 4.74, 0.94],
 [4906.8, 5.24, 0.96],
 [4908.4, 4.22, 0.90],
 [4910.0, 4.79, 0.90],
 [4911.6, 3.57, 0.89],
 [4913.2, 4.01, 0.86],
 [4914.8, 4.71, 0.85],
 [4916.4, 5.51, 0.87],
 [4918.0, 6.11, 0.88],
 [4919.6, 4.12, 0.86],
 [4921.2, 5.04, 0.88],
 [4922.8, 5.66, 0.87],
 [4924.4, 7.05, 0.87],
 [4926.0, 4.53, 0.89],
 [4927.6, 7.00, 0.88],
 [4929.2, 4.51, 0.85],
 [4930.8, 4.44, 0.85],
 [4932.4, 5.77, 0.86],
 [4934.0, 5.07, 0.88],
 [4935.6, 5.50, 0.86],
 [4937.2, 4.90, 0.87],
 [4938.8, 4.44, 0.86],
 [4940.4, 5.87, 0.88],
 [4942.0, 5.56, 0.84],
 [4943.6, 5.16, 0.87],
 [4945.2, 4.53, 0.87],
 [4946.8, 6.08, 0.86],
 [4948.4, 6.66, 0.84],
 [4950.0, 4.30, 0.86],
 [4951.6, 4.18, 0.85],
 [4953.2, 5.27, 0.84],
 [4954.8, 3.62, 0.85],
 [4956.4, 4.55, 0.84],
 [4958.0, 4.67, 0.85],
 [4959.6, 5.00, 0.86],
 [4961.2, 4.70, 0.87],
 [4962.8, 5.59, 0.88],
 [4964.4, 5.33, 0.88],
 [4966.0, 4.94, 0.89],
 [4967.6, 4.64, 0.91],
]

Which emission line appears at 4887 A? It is Hbeta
